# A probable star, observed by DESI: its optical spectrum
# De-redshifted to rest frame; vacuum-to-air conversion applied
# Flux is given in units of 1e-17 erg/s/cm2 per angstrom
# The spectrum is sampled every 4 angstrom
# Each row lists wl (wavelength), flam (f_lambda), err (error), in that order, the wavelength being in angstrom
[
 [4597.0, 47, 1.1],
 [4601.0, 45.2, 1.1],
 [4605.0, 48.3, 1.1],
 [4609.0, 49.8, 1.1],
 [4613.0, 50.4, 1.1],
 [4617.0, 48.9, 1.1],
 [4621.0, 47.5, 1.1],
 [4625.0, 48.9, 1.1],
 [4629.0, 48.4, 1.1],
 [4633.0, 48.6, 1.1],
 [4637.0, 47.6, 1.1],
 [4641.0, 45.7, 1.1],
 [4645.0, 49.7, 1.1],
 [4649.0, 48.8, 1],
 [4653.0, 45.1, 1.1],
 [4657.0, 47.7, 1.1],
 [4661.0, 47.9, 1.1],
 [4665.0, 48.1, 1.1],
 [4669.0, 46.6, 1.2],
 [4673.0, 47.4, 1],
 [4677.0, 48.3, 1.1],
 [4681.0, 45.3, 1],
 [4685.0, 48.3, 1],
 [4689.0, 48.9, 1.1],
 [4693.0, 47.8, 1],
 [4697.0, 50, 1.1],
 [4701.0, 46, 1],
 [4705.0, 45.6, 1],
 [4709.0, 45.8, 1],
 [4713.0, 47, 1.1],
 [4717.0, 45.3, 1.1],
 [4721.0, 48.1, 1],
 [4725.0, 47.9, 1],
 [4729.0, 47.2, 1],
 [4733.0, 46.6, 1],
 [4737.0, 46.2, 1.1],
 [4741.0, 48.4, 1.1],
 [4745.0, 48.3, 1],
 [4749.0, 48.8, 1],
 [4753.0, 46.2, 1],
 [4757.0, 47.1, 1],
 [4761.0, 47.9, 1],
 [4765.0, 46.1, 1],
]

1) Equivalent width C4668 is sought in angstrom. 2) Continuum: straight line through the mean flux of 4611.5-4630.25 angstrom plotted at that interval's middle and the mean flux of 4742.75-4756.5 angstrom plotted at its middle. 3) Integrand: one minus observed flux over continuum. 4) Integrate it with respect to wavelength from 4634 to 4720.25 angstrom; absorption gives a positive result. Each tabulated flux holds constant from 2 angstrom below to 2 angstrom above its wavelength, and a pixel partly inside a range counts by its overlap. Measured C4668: 1.8 angstrom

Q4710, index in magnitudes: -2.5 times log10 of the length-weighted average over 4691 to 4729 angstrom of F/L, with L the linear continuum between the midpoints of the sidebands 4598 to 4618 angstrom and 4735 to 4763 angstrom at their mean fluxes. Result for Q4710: 0.02 mag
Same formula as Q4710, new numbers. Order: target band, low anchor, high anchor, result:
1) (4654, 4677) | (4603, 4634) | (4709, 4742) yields 0.01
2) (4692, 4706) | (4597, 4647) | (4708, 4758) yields 0.00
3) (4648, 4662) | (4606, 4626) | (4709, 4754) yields 0.03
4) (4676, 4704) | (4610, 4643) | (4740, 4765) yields 0.01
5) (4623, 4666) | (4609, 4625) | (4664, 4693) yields 0.01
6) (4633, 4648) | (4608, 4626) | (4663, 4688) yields 0.01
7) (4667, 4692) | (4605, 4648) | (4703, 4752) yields 0.01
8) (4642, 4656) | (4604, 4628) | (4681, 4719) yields 0.01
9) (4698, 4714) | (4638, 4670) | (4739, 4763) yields 0.03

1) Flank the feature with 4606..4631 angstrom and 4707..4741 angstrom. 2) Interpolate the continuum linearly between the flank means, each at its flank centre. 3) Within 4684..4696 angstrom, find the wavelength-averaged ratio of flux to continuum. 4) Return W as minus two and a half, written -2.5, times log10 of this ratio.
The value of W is -0.02 mag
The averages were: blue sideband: 49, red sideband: 46.9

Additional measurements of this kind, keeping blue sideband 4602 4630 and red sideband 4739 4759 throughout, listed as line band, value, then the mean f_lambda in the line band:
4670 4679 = 0.01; 47.7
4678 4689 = 0.02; 47.3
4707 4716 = 0.04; 46.3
